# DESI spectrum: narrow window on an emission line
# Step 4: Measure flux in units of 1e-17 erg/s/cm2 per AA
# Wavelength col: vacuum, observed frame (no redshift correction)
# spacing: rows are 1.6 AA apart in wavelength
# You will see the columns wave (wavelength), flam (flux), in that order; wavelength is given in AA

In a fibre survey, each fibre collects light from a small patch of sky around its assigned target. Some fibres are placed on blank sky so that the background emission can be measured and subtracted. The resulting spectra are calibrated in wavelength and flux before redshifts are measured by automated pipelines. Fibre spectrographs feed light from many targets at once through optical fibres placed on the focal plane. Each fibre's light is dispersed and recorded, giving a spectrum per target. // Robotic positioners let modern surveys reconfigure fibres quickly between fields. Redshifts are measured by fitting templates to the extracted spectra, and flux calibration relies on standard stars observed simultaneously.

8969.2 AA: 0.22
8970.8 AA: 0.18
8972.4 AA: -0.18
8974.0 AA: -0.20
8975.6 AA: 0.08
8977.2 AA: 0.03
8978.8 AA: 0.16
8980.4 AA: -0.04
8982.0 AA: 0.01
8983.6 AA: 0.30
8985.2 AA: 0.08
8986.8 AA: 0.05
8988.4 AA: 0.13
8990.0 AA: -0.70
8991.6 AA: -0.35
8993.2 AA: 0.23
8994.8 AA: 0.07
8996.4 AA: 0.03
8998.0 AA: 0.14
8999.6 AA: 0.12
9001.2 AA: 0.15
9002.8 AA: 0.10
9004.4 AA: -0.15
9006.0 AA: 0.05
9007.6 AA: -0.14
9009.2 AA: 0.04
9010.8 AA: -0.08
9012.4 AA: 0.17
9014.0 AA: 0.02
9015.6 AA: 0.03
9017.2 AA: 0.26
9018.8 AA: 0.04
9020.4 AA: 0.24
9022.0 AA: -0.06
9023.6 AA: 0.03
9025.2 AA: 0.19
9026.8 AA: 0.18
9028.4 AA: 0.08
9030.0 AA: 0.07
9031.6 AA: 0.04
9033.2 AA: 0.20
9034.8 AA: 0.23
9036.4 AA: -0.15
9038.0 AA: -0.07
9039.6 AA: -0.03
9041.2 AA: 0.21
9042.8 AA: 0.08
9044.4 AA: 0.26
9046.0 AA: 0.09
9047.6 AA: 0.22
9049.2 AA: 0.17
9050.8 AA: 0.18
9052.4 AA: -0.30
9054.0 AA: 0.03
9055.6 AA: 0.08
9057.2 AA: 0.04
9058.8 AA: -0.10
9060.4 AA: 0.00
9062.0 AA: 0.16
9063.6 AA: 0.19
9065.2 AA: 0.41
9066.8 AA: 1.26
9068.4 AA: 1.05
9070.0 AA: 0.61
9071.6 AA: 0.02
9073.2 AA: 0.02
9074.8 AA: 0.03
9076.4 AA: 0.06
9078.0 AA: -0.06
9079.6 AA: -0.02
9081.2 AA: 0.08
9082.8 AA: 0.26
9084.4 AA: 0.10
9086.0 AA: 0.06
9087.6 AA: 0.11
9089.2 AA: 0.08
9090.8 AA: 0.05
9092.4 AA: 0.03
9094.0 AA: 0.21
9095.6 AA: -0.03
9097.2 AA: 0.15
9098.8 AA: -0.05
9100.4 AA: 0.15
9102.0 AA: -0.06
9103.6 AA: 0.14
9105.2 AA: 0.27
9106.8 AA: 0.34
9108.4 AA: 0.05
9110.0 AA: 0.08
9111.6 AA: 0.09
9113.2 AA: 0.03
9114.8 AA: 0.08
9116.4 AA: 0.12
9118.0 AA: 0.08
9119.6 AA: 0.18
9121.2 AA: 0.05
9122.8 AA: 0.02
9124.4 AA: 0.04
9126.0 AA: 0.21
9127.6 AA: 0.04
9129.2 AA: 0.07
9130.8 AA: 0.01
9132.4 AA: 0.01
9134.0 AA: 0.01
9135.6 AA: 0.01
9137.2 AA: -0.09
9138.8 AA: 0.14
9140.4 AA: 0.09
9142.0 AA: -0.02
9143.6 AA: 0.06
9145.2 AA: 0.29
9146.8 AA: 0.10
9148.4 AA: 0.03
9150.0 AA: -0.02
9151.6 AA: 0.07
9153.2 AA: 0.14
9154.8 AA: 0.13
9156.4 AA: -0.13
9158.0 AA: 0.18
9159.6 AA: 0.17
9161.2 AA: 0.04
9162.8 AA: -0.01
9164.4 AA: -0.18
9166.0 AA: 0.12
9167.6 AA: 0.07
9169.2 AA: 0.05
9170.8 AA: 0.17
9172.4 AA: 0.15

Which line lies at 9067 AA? Hbeta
